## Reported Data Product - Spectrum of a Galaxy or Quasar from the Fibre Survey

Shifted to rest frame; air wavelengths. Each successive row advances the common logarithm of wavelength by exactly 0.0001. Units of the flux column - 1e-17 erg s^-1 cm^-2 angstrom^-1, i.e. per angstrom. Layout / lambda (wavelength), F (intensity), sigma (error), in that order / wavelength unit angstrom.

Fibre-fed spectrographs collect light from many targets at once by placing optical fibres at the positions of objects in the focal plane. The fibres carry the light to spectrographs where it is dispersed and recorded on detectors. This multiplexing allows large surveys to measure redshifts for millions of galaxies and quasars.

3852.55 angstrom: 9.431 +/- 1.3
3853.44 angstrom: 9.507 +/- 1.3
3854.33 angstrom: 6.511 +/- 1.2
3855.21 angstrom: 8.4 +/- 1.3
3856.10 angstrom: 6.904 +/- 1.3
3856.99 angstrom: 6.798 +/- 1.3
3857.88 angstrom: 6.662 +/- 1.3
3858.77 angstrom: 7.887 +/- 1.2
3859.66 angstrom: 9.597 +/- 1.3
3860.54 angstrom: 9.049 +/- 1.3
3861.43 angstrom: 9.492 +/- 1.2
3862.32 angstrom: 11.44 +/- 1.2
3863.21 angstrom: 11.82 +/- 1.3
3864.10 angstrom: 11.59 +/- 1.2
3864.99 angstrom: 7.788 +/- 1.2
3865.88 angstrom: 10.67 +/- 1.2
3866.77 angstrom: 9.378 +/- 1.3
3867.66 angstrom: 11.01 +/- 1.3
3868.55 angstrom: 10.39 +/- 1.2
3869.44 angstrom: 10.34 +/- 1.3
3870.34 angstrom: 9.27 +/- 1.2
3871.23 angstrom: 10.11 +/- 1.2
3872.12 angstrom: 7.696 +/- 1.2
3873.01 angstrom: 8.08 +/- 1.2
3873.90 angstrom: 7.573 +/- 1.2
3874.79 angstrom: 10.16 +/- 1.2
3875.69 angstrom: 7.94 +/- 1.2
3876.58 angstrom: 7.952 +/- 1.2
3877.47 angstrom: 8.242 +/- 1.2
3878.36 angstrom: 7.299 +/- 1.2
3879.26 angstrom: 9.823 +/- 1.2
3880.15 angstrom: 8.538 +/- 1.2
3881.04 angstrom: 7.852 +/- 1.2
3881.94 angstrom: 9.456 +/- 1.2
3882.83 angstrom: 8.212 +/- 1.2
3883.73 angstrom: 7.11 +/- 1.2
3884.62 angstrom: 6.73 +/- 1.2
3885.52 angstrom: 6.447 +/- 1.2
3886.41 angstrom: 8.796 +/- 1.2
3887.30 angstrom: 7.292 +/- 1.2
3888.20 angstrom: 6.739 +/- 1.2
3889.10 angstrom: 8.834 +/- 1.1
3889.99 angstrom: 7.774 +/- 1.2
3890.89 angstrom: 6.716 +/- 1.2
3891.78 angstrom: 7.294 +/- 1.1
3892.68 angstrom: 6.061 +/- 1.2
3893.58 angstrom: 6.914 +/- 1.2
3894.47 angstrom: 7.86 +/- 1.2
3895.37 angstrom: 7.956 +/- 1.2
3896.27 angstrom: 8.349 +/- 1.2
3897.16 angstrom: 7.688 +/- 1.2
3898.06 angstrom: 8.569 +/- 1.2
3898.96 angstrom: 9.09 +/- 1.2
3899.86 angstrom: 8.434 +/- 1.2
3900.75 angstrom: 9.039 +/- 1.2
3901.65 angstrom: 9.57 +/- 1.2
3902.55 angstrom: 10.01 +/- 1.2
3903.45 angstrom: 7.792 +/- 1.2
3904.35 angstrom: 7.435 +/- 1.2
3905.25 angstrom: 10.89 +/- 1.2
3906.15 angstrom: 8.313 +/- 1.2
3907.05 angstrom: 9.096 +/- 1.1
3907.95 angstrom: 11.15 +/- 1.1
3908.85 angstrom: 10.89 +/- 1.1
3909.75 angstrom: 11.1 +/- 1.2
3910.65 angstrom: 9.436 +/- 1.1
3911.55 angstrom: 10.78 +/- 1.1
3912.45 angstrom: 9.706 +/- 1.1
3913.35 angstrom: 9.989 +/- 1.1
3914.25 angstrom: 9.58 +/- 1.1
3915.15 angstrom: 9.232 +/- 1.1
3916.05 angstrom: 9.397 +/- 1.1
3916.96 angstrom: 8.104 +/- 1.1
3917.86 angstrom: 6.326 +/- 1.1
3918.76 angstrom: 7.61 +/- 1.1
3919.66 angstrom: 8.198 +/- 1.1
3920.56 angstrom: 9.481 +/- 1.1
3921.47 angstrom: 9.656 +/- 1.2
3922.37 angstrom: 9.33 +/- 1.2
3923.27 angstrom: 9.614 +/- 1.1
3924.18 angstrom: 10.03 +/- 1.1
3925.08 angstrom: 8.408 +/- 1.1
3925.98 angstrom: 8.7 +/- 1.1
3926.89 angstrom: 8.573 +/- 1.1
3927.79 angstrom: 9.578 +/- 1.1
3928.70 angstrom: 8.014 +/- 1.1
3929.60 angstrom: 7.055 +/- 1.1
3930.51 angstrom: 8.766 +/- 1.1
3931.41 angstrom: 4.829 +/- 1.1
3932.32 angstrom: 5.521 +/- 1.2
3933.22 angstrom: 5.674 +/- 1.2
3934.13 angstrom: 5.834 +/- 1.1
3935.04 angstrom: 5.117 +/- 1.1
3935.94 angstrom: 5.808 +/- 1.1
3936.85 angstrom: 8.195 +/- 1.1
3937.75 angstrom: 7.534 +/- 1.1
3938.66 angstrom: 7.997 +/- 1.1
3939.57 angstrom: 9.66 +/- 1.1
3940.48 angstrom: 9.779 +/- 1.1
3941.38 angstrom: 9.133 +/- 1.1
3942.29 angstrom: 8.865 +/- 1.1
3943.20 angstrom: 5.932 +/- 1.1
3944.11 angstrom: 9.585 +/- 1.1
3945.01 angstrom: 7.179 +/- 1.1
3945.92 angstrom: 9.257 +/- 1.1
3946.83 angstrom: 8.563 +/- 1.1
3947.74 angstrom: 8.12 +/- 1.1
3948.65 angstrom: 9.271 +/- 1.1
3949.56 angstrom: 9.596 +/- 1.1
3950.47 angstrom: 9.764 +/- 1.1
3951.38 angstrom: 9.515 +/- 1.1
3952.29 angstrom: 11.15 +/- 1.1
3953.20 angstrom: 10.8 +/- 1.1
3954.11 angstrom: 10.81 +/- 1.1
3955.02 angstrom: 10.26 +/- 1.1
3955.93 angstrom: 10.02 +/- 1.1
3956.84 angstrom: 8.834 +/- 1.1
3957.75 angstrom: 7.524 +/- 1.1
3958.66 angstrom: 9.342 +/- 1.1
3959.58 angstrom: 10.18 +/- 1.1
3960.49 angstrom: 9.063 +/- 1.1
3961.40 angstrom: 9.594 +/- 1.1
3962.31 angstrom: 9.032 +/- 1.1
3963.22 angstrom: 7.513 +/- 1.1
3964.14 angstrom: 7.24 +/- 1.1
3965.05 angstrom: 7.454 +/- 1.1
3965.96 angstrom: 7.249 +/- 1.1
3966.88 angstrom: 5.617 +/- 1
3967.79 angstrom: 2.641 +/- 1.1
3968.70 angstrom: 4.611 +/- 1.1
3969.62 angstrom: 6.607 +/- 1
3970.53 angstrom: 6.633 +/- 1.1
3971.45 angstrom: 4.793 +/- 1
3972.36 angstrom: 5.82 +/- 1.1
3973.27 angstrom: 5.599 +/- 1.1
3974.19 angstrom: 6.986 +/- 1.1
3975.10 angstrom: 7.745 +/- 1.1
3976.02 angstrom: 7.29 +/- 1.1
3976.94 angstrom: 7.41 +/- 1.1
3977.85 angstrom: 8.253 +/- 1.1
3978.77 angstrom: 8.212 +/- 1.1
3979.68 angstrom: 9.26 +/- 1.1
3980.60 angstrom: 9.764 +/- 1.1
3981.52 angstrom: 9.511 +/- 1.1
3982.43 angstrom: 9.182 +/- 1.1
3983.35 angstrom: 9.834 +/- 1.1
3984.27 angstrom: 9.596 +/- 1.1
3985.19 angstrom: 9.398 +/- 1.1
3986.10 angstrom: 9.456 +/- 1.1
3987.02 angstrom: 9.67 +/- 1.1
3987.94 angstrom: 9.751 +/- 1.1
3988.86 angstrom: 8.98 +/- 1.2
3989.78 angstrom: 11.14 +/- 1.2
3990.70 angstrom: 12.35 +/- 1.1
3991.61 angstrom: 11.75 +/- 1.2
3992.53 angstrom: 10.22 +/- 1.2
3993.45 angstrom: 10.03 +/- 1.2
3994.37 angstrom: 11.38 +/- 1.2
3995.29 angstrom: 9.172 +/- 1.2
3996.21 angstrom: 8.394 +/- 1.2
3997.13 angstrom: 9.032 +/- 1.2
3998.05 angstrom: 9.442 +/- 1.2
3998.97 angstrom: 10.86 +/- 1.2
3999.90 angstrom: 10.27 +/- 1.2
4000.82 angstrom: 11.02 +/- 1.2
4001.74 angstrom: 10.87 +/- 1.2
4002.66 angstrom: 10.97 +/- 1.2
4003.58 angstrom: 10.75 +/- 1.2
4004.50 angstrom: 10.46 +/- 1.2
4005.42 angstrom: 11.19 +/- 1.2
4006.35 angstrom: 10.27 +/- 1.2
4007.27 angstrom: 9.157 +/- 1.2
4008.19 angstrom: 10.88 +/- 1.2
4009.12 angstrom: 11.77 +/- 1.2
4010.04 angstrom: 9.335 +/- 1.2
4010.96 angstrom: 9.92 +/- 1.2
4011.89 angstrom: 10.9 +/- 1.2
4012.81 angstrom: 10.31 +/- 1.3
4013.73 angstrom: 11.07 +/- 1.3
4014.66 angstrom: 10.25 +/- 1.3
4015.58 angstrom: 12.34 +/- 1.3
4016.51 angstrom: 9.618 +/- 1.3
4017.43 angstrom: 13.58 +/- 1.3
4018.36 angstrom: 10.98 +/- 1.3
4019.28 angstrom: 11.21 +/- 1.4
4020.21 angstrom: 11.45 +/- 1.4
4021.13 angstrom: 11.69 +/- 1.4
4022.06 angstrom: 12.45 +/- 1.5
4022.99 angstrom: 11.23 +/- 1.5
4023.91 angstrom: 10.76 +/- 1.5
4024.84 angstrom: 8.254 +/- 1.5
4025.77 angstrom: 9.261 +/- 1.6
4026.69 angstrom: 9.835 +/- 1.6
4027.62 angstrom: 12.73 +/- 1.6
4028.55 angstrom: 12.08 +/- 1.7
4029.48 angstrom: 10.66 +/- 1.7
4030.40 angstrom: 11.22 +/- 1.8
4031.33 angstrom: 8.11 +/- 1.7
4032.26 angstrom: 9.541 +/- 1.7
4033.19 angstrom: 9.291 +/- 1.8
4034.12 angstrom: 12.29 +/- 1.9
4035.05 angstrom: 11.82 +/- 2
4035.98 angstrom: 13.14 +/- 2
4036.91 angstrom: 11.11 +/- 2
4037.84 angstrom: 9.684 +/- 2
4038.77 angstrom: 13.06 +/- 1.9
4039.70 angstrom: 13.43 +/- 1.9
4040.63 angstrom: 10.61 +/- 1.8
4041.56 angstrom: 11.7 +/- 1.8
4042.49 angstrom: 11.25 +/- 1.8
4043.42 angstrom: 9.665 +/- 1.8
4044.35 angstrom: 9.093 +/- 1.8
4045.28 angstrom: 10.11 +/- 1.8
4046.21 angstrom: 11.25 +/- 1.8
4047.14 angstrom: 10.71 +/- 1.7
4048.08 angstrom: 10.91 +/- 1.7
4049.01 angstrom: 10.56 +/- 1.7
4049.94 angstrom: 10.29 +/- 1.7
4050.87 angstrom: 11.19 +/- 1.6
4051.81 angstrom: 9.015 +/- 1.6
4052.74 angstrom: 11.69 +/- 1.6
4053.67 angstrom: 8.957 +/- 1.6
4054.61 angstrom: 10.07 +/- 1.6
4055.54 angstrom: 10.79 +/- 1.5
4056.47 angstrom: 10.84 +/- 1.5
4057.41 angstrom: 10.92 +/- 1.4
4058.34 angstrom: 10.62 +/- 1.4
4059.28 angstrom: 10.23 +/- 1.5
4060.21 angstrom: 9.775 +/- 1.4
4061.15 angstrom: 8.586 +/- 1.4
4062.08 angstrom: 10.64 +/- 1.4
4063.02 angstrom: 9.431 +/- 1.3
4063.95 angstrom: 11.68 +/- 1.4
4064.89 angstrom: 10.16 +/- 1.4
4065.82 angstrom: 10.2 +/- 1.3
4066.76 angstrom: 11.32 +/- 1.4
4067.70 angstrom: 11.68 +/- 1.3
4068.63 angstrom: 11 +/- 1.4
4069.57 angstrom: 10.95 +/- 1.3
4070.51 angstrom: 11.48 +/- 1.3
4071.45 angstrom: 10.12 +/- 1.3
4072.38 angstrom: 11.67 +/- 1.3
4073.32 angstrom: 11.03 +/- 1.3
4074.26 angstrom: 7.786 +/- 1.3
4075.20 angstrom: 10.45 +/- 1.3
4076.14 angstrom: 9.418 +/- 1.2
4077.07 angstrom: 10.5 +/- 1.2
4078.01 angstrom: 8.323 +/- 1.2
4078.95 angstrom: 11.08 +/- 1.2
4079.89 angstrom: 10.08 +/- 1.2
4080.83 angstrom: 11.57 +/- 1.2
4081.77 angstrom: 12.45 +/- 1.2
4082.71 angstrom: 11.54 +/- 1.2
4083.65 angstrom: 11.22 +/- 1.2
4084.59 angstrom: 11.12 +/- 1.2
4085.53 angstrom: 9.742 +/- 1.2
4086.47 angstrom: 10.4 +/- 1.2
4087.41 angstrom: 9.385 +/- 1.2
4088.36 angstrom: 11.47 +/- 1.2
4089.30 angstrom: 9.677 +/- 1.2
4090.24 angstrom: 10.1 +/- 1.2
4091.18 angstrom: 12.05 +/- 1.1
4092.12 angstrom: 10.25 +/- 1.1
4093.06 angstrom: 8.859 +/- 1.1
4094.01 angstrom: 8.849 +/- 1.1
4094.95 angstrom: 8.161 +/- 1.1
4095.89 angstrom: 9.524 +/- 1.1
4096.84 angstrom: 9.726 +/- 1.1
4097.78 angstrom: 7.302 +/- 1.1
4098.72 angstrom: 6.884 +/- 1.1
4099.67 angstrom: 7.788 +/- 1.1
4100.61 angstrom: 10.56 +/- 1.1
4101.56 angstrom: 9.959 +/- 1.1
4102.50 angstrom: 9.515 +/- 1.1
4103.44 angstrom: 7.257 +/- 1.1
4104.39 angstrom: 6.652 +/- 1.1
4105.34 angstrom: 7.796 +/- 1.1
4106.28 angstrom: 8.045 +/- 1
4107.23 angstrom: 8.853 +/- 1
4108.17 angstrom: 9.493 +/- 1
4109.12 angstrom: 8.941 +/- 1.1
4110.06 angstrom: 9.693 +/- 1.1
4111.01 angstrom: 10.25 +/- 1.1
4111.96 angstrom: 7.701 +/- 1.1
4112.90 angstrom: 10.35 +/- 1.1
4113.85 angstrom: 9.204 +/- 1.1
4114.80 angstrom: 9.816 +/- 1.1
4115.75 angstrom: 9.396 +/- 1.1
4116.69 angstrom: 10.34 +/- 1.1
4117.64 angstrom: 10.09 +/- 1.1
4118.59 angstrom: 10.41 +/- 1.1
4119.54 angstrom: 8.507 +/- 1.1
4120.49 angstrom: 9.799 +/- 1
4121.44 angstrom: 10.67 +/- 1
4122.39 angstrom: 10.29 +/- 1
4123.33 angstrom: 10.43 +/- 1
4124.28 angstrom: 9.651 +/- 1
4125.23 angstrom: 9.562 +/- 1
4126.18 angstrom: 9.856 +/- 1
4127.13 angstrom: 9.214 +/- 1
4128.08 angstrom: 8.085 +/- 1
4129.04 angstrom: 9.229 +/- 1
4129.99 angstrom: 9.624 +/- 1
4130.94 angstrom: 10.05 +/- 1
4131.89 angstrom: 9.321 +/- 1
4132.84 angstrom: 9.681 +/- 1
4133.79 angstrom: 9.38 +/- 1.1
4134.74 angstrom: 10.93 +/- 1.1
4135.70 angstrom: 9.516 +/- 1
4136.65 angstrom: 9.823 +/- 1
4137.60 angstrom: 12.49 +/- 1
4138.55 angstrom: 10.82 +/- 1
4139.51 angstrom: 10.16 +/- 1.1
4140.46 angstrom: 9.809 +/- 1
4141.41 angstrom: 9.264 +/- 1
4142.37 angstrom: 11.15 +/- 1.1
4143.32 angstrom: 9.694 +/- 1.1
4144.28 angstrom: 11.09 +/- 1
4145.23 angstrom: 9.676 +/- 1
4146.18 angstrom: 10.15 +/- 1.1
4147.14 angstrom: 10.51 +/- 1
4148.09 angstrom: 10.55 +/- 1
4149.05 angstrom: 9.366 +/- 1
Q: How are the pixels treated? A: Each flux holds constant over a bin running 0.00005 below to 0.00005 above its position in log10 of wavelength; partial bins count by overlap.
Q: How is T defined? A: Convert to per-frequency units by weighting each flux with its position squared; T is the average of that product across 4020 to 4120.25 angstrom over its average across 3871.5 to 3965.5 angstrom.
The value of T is 1.29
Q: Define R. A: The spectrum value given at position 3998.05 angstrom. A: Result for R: 9.442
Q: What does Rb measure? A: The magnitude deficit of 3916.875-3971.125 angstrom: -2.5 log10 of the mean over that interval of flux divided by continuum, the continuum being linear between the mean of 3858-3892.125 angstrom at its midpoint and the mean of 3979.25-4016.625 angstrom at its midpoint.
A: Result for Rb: 0.17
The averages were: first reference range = 8.73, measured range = 8.16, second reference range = 10.2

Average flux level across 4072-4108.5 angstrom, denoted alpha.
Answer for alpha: 9.65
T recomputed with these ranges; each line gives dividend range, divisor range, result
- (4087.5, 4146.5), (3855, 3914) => 1.23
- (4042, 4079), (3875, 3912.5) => 1.33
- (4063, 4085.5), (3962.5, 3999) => 1.34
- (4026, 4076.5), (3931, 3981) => 1.42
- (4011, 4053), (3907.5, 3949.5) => 1.35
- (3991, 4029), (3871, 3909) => 1.37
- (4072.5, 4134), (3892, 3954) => 1.22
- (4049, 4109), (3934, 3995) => 1.24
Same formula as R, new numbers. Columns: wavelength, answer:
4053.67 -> 8.957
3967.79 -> 2.641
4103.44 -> 7.257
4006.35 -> 10.27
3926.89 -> 8.573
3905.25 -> 10.89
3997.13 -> 9.032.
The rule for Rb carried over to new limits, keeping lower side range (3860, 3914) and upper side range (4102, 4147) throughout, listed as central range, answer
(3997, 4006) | -0.144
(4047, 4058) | -0.120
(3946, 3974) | 0.124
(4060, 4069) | -0.113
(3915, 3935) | 0.124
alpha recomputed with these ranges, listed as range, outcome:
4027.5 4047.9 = 11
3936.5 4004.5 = 8.86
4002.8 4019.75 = 10.8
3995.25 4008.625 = 10.2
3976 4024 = 10.3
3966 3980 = 6.5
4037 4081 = 10.5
